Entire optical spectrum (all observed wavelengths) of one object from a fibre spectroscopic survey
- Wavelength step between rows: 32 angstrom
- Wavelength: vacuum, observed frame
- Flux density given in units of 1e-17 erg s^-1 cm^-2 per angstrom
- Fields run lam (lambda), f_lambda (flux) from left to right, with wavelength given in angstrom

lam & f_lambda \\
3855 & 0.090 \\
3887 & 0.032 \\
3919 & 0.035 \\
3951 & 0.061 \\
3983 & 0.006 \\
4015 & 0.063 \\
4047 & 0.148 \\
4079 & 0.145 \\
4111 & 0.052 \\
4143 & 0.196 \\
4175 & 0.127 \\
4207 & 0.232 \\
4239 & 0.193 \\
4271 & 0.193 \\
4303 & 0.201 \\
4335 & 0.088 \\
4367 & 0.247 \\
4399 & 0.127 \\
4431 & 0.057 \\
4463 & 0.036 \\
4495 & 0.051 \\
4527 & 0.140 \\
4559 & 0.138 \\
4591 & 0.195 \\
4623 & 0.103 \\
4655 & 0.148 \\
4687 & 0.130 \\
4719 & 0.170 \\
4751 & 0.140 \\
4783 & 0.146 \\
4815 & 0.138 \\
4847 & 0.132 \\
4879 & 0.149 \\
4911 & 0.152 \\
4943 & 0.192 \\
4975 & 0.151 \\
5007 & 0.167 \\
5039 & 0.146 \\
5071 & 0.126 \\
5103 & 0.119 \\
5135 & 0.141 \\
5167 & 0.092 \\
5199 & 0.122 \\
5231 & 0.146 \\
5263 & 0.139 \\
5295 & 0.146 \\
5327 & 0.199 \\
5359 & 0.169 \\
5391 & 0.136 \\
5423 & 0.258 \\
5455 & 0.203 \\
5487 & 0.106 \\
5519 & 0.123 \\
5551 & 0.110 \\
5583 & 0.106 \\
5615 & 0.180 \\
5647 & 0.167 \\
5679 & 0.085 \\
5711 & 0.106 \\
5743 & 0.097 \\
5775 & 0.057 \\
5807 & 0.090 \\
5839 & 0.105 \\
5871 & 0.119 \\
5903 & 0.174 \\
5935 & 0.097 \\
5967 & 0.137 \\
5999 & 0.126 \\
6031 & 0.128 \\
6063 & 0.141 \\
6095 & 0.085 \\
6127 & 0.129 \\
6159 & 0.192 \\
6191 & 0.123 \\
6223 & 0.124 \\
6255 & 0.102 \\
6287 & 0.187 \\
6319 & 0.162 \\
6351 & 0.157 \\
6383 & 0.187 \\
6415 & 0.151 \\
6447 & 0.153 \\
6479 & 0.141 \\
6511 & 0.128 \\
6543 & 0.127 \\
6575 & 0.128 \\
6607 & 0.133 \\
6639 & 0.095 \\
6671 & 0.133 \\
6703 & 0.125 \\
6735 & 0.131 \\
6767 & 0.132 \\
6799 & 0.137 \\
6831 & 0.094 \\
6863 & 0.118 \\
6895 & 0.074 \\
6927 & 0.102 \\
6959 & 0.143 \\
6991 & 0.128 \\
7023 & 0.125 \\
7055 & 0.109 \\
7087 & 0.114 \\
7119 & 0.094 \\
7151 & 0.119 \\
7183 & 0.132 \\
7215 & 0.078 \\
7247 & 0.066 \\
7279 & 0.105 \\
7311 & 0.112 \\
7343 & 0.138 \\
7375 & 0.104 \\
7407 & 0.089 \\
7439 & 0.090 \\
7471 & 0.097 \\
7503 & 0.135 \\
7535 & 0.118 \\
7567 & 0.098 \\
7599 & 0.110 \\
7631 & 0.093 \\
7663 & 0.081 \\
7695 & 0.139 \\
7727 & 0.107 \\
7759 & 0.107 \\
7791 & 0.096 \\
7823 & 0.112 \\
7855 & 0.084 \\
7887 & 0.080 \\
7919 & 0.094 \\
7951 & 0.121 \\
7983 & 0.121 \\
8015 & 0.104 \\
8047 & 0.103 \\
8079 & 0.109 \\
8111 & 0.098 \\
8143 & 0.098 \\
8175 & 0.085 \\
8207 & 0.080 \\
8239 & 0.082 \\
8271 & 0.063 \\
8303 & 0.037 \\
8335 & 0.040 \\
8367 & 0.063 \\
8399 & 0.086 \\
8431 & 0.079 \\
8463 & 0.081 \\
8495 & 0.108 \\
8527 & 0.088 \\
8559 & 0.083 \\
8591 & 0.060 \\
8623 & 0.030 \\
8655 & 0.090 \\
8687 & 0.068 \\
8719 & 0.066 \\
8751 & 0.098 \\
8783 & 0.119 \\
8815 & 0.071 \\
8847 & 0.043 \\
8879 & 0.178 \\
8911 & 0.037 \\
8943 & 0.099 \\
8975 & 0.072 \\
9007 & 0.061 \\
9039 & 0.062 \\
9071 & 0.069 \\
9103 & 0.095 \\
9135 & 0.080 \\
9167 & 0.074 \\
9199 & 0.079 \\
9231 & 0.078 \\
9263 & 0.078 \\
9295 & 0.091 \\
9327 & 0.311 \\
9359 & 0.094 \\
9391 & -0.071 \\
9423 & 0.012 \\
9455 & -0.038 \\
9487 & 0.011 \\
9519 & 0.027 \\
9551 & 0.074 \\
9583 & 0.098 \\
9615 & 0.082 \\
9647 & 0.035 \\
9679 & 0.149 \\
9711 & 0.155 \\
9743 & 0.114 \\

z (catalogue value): 0.650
